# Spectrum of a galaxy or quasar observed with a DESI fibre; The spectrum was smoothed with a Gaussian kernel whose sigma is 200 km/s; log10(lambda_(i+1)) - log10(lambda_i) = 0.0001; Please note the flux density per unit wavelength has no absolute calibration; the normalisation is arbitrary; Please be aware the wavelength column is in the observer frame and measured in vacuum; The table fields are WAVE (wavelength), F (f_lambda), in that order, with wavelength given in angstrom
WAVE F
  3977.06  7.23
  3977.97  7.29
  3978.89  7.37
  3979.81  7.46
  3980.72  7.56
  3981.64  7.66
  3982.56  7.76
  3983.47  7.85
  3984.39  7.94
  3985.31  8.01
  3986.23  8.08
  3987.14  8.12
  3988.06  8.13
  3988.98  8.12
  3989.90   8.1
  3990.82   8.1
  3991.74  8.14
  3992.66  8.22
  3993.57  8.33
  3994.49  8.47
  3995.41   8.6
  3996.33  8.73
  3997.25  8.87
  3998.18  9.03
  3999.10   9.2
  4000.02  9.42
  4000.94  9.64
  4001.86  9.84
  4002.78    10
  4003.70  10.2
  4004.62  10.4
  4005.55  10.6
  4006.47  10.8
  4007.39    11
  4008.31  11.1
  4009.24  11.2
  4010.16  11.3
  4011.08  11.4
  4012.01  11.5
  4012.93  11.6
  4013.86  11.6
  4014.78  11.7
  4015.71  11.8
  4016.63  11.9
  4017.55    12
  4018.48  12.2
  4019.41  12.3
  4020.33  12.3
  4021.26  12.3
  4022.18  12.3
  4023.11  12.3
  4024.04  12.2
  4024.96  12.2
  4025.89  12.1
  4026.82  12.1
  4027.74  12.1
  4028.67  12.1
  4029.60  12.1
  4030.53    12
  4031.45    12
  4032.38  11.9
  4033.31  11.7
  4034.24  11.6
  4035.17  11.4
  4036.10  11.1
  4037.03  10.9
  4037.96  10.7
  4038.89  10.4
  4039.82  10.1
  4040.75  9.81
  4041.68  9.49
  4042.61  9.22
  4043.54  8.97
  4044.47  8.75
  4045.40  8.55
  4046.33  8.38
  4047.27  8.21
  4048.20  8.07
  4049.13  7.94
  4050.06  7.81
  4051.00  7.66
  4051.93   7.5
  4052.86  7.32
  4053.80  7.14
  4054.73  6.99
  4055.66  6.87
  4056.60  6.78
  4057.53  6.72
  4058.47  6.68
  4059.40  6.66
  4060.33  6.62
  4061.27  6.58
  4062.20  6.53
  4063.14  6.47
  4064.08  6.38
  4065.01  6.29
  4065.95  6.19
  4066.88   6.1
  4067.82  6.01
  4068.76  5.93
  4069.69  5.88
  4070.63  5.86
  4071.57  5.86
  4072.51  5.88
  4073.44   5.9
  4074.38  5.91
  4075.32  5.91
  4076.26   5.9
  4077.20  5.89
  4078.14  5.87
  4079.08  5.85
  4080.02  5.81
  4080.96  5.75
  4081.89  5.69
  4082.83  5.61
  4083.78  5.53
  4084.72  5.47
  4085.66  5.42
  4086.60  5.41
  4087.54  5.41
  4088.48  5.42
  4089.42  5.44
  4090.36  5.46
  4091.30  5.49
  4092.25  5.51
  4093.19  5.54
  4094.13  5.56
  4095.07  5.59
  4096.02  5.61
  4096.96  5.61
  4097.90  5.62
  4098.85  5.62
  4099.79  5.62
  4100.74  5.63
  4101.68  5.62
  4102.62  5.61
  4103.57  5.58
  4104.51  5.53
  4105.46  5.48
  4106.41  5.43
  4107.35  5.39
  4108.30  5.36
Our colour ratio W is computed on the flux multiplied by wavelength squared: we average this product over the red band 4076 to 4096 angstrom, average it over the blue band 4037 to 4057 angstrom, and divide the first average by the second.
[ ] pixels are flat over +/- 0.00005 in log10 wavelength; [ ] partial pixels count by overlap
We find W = 0.67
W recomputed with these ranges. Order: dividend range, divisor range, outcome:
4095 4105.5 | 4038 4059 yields 0.70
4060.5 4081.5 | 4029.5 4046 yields 0.58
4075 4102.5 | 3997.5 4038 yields 0.51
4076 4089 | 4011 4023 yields 0.49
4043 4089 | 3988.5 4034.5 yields 0.62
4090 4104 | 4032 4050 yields 0.59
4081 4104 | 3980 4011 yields 0.64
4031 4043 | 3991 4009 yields 1.16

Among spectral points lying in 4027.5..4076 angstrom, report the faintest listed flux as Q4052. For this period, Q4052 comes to 5.86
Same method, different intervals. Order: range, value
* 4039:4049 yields 8.07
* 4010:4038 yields 10.7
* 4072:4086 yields 5.42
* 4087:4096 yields 5.41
